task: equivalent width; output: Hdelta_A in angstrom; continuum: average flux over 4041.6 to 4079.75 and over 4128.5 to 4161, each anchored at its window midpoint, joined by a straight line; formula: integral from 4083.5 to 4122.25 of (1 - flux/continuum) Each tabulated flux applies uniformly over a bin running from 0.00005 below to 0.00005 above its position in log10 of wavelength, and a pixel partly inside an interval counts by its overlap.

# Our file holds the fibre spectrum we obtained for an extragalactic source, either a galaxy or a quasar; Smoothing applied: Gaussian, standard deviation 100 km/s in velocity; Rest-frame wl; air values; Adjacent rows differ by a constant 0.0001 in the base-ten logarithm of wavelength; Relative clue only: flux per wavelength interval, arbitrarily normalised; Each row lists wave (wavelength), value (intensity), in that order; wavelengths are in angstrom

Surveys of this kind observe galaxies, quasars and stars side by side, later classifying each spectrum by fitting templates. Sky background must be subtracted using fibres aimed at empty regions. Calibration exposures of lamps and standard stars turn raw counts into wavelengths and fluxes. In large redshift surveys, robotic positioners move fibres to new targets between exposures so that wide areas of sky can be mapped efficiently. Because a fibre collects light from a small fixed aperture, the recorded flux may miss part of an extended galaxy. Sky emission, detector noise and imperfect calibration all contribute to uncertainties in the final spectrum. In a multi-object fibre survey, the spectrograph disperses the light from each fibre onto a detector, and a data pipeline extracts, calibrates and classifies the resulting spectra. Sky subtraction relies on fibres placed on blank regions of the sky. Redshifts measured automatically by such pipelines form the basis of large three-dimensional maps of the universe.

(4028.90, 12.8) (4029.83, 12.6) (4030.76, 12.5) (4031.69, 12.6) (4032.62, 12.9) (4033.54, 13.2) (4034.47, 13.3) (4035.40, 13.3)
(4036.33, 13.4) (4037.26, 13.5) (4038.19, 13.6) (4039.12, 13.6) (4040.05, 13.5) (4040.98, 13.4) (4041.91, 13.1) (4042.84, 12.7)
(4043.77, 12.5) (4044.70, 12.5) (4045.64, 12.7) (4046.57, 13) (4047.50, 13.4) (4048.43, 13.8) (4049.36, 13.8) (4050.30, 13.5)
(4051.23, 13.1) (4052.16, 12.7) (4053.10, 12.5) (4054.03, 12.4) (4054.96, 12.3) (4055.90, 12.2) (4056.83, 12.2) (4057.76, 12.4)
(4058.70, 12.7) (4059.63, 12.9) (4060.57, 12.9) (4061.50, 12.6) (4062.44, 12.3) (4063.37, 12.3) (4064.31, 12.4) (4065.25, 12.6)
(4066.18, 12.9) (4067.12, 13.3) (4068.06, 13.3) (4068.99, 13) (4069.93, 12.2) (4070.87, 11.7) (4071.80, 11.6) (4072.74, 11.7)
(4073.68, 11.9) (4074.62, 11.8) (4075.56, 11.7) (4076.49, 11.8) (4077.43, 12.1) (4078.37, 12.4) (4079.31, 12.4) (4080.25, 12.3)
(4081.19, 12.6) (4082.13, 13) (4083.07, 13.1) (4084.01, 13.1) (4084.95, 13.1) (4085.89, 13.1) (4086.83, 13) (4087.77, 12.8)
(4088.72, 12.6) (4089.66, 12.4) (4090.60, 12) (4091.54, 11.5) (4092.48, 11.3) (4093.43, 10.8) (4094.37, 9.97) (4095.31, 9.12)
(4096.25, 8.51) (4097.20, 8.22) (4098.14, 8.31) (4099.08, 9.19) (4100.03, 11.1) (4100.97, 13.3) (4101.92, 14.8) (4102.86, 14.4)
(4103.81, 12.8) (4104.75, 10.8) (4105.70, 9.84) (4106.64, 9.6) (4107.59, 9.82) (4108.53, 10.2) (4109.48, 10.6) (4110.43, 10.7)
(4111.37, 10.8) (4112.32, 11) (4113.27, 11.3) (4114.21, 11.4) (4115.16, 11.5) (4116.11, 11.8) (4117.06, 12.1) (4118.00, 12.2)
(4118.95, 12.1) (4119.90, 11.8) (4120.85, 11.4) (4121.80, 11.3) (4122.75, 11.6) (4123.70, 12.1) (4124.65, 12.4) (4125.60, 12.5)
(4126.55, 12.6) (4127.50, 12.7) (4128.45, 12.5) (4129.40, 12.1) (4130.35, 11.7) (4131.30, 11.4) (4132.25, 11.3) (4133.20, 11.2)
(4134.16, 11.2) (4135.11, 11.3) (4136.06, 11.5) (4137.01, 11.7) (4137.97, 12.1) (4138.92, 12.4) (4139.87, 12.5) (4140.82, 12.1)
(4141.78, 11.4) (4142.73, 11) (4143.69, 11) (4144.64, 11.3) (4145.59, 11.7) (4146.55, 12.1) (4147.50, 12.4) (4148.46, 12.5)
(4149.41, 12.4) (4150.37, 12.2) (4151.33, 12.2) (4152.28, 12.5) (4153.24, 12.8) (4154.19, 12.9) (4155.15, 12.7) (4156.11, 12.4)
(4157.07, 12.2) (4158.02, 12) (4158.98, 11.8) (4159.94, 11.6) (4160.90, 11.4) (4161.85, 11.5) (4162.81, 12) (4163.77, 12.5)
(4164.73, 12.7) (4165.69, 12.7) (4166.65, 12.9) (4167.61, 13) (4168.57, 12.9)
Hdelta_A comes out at 2.8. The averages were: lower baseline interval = 12.6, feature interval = 11.4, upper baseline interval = 11.9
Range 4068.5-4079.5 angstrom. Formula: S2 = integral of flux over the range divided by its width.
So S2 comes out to 12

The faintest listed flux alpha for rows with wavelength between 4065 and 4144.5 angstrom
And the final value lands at 8.22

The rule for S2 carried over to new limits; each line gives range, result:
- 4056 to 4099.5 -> 11.9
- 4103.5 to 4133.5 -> 11.5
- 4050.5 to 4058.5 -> 12.5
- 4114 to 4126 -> 11.9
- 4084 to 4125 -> 11.4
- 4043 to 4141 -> 12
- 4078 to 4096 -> 12.1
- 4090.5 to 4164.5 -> 11.6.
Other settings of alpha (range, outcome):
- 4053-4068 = 12.2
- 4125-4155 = 11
